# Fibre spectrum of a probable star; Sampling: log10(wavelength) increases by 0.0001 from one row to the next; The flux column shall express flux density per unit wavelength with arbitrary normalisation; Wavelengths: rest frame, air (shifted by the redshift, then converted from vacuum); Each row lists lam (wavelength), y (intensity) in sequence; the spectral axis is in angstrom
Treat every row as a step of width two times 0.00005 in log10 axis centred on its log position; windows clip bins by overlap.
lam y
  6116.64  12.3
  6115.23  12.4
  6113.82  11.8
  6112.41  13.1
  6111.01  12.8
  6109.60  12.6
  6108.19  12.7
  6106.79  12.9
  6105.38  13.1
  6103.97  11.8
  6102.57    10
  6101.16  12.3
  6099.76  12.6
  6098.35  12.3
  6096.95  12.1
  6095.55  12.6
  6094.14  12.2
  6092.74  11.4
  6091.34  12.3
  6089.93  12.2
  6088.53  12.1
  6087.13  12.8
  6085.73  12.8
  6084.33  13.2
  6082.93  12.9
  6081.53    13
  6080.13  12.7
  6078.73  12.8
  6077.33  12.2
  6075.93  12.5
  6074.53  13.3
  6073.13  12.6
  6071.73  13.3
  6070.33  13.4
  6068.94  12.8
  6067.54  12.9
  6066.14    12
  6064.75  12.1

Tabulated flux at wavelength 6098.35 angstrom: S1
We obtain 12.3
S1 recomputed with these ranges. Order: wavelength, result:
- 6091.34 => 12.3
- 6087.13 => 12.8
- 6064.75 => 12.1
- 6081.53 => 13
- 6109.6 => 12.6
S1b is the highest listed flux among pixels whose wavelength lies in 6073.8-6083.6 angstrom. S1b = 13.3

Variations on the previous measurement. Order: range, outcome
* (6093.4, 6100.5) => 12.6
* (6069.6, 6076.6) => 13.4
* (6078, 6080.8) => 12.8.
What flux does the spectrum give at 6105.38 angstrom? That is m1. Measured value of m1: 13.1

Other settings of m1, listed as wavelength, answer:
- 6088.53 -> 12.1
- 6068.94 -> 12.8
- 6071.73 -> 13.3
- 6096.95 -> 12.1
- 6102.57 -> 10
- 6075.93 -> 12.5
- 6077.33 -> 12.2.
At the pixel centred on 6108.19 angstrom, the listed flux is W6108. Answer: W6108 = 12.7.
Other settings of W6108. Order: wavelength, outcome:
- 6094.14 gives 12.2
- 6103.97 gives 11.8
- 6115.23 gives 12.4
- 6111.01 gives 12.8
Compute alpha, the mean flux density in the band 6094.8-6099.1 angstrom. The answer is 12.3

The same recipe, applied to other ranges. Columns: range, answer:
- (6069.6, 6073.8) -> 13.1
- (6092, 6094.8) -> 11.8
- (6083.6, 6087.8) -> 12.9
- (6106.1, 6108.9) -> 12.8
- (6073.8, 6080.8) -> 12.7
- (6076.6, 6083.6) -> 12.7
